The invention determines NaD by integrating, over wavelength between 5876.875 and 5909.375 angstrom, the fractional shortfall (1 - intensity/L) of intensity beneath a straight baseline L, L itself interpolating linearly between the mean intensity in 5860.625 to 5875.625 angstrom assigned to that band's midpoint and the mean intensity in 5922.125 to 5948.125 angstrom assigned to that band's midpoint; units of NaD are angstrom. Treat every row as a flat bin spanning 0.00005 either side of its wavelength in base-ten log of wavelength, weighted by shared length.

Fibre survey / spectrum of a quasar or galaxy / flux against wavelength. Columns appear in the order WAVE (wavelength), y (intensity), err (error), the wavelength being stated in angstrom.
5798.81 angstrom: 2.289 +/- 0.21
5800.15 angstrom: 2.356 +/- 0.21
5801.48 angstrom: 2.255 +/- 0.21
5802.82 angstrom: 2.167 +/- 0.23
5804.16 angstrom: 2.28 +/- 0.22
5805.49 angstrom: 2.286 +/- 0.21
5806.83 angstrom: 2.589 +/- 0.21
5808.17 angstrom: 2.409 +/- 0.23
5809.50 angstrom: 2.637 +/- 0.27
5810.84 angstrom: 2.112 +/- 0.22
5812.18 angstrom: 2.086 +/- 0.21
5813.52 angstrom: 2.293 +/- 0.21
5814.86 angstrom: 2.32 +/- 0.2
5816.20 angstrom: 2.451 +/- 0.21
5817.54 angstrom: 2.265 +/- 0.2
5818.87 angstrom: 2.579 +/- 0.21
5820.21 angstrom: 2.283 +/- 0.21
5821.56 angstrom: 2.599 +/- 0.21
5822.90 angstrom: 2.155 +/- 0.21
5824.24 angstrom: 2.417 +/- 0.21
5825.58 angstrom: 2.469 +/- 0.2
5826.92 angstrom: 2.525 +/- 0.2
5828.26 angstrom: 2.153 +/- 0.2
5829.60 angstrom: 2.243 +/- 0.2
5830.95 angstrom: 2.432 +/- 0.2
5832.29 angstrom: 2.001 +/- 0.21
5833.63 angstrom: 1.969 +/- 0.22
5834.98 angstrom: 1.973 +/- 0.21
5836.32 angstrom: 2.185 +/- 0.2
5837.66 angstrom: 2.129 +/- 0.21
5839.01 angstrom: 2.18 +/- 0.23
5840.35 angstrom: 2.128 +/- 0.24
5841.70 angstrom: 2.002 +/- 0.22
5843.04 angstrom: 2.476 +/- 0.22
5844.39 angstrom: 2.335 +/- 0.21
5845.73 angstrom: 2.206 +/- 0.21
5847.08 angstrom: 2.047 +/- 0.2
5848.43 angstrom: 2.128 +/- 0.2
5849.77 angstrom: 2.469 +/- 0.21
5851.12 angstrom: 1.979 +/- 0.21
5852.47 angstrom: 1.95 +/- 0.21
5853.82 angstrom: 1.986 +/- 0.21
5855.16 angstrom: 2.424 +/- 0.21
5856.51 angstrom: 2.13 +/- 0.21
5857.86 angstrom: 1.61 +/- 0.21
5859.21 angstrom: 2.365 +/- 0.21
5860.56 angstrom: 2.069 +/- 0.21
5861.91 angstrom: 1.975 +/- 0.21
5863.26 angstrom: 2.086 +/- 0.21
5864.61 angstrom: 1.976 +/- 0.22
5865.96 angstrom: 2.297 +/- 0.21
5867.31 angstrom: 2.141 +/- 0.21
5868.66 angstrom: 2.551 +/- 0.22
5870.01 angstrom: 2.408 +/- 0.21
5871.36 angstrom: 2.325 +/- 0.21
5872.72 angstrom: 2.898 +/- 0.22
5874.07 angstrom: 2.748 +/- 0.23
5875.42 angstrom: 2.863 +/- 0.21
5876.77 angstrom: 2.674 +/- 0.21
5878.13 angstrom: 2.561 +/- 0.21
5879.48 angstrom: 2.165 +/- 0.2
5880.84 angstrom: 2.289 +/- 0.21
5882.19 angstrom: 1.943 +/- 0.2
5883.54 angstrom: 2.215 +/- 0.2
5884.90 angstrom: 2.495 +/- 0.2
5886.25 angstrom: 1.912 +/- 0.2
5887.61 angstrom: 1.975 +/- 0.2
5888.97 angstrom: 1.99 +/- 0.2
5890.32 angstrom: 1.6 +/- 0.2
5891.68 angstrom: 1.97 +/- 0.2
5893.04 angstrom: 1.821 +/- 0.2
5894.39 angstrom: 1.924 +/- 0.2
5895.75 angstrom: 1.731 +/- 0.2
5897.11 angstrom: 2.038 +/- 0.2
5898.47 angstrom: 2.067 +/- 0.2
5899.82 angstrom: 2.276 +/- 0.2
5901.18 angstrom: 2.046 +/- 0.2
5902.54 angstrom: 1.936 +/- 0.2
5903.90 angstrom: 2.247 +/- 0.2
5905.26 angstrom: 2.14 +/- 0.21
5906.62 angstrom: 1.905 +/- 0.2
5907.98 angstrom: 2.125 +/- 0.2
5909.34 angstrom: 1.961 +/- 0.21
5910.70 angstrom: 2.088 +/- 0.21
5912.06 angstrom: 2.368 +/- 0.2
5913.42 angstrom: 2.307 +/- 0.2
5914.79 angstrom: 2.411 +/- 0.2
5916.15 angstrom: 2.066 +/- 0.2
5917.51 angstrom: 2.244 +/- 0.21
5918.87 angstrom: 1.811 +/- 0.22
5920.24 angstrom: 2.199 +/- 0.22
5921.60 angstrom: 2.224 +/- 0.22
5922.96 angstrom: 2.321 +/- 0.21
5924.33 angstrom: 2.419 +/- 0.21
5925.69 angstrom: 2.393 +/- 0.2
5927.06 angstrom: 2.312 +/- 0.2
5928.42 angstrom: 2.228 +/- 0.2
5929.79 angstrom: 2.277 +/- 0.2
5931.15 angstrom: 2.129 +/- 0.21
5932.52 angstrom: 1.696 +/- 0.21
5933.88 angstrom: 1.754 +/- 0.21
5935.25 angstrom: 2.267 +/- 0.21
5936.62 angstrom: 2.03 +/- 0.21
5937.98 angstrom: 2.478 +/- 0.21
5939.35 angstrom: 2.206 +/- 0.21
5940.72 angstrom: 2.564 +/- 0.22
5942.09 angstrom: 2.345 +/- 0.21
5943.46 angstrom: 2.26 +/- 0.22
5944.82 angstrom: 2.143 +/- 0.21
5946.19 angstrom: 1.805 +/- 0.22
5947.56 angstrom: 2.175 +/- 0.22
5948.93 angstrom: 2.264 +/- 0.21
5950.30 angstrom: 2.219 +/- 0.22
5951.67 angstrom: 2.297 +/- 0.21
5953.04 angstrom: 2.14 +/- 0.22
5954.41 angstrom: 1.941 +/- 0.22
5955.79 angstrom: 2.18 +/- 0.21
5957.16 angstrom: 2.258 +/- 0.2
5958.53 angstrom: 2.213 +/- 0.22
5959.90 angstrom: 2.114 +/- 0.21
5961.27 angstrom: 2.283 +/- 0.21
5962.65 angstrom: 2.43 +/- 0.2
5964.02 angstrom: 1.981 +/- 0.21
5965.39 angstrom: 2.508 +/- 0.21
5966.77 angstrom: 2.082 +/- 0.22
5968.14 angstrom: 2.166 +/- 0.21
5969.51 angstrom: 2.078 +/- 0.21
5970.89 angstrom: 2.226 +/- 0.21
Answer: 3.3 angstrom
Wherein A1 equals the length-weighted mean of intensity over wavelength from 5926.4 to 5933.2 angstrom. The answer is 2.13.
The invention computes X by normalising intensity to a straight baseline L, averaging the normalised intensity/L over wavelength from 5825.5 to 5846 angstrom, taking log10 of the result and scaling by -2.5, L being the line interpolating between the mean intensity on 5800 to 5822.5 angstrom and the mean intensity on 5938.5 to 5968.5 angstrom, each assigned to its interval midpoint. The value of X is 0.06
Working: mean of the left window 2.35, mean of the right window 2.21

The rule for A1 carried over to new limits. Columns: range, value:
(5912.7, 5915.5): 2.35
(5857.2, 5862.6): 2.01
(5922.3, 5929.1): 2.33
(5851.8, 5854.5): 1.97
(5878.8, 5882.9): 2.14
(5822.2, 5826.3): 2.35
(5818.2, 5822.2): 2.49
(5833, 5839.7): 2.09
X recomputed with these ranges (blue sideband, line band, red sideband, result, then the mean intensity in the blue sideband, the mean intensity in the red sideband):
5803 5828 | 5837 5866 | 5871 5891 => 0.10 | 2.37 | 2.31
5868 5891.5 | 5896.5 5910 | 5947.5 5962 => 0.10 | 2.32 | 2.19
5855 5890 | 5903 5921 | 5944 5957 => 0.03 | 2.26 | 2.14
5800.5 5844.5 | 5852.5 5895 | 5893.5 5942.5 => 0.01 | 2.28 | 2.15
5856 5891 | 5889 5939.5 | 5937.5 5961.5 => 0.06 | 2.24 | 2.21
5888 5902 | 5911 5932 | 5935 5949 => -0.07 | 1.95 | 2.23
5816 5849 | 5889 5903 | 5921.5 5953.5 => 0.15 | 2.25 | 2.21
